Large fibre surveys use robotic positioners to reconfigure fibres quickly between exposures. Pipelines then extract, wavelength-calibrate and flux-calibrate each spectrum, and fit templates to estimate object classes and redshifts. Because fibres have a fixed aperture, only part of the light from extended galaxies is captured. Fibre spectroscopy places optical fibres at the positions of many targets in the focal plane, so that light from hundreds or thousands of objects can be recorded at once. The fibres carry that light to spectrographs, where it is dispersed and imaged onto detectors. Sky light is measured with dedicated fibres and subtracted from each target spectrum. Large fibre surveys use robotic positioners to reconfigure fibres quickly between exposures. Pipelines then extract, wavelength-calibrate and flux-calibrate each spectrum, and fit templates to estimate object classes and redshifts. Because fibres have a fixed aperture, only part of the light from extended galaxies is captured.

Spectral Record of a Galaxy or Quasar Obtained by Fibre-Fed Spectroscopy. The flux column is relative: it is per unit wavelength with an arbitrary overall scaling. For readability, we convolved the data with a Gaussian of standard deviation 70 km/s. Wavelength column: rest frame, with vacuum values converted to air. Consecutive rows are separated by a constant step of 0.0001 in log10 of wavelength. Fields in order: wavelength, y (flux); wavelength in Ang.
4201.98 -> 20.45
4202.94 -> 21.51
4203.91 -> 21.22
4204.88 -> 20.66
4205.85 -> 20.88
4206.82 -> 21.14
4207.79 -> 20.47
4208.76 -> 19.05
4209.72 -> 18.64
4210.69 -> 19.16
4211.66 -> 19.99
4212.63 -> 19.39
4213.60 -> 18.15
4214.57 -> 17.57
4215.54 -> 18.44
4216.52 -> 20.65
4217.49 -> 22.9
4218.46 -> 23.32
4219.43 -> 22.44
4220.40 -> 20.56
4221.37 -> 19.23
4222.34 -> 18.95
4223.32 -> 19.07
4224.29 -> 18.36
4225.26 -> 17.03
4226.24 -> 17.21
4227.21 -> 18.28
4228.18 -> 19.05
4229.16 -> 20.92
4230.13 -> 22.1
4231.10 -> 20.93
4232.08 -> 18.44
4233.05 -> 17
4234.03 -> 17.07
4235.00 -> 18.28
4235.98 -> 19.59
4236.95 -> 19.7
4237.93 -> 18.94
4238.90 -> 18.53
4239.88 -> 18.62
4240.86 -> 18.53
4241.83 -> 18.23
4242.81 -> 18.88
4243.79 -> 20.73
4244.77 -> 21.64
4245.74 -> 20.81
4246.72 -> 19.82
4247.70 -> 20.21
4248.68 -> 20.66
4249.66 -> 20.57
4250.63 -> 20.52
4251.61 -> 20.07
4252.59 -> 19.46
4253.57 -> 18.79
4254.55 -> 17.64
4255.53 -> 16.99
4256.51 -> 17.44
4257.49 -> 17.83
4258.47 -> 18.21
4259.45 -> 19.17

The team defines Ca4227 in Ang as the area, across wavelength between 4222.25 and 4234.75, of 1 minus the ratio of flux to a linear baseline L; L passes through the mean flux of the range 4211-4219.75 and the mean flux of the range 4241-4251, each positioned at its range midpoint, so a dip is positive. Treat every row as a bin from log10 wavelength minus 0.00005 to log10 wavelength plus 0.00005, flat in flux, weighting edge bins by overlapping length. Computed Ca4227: 0.9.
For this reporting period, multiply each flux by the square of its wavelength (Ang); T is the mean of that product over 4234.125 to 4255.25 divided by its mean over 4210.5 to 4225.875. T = 1.0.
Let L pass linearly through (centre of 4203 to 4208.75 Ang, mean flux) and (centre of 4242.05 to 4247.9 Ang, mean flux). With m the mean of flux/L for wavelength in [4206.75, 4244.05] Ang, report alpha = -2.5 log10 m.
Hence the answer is 0.06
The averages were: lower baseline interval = 20.7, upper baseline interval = 20.2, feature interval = 19.3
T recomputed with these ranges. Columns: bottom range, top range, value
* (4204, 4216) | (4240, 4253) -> 1.04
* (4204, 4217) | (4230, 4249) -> 1.00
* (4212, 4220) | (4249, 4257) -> 0.95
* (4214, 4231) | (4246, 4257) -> 0.99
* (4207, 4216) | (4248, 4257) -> 1.02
